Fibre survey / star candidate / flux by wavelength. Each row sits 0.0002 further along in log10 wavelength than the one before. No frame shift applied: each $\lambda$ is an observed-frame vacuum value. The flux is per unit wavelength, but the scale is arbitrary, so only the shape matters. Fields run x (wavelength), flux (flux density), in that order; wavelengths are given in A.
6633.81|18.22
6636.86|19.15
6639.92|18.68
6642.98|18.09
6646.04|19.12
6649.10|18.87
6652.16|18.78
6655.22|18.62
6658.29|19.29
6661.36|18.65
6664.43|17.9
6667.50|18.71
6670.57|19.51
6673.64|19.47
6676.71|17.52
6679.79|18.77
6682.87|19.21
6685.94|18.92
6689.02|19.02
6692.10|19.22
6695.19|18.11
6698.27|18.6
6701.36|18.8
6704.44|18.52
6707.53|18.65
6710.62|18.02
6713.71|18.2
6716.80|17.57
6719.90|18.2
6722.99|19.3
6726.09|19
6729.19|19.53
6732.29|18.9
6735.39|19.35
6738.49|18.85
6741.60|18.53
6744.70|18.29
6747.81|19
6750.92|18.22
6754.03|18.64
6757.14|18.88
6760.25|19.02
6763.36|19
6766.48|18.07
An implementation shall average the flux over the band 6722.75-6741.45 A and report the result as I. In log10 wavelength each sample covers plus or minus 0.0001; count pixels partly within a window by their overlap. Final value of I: 19.1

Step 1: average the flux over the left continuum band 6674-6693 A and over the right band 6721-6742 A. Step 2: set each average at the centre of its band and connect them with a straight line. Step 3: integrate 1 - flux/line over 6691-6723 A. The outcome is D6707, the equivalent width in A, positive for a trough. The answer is 0.9 A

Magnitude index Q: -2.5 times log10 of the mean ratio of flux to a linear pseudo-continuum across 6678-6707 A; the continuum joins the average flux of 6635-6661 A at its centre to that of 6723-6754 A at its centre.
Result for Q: 0.00 mag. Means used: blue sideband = 18.8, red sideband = 18.9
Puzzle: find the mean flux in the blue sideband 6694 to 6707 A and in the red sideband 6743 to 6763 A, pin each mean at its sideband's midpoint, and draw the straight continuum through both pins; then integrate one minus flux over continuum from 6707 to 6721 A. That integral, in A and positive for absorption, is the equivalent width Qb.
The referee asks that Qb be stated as 0.4 A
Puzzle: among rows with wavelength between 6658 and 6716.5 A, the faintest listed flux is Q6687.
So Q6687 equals 17.52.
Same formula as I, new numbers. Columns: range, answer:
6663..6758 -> 18.7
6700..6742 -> 18.7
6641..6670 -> 18.7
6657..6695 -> 18.8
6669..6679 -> 18.8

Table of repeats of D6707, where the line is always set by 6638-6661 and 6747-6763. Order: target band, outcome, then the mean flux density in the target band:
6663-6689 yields 0.0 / 18.8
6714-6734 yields 0.1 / 18.7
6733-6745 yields 0.0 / 18.8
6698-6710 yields 0.1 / 18.6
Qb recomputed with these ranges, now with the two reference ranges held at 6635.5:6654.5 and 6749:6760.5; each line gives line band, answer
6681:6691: -0.2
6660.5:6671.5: 0.1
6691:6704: 0.0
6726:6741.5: -0.3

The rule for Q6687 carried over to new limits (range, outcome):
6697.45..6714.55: 18.02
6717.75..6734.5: 18.2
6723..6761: 18.22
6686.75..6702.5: 18.11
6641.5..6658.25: 18.09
